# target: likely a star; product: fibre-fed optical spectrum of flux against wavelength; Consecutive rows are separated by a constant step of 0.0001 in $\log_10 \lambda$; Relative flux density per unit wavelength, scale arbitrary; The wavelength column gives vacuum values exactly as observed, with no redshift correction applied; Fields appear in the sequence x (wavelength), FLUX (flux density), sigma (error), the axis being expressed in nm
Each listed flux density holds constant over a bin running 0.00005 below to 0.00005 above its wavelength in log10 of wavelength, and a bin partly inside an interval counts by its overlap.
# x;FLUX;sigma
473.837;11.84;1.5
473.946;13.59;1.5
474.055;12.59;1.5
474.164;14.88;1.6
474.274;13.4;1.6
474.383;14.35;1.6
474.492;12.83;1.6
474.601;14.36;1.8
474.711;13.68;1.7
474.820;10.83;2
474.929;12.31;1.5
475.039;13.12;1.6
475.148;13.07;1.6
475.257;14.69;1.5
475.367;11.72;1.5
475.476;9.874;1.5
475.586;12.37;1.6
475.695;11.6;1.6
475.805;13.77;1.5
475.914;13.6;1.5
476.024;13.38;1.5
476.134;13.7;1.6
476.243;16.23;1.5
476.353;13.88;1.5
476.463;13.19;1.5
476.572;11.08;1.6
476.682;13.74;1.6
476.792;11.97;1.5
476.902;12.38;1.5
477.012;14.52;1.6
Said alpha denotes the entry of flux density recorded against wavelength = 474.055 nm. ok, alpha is 12.59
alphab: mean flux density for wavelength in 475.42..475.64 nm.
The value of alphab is 11.1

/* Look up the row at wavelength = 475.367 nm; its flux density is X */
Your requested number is 11.72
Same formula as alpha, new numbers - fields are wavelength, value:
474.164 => 14.88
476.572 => 11.08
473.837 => 11.84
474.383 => 14.35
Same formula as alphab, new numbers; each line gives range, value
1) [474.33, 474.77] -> 13.8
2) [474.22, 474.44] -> 13.9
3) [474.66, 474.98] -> 12.3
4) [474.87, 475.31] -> 13.3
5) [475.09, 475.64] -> 12.4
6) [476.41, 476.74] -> 12.7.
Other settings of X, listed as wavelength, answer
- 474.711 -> 13.68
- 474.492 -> 12.83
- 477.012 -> 14.52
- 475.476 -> 9.874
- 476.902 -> 12.38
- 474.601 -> 14.36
